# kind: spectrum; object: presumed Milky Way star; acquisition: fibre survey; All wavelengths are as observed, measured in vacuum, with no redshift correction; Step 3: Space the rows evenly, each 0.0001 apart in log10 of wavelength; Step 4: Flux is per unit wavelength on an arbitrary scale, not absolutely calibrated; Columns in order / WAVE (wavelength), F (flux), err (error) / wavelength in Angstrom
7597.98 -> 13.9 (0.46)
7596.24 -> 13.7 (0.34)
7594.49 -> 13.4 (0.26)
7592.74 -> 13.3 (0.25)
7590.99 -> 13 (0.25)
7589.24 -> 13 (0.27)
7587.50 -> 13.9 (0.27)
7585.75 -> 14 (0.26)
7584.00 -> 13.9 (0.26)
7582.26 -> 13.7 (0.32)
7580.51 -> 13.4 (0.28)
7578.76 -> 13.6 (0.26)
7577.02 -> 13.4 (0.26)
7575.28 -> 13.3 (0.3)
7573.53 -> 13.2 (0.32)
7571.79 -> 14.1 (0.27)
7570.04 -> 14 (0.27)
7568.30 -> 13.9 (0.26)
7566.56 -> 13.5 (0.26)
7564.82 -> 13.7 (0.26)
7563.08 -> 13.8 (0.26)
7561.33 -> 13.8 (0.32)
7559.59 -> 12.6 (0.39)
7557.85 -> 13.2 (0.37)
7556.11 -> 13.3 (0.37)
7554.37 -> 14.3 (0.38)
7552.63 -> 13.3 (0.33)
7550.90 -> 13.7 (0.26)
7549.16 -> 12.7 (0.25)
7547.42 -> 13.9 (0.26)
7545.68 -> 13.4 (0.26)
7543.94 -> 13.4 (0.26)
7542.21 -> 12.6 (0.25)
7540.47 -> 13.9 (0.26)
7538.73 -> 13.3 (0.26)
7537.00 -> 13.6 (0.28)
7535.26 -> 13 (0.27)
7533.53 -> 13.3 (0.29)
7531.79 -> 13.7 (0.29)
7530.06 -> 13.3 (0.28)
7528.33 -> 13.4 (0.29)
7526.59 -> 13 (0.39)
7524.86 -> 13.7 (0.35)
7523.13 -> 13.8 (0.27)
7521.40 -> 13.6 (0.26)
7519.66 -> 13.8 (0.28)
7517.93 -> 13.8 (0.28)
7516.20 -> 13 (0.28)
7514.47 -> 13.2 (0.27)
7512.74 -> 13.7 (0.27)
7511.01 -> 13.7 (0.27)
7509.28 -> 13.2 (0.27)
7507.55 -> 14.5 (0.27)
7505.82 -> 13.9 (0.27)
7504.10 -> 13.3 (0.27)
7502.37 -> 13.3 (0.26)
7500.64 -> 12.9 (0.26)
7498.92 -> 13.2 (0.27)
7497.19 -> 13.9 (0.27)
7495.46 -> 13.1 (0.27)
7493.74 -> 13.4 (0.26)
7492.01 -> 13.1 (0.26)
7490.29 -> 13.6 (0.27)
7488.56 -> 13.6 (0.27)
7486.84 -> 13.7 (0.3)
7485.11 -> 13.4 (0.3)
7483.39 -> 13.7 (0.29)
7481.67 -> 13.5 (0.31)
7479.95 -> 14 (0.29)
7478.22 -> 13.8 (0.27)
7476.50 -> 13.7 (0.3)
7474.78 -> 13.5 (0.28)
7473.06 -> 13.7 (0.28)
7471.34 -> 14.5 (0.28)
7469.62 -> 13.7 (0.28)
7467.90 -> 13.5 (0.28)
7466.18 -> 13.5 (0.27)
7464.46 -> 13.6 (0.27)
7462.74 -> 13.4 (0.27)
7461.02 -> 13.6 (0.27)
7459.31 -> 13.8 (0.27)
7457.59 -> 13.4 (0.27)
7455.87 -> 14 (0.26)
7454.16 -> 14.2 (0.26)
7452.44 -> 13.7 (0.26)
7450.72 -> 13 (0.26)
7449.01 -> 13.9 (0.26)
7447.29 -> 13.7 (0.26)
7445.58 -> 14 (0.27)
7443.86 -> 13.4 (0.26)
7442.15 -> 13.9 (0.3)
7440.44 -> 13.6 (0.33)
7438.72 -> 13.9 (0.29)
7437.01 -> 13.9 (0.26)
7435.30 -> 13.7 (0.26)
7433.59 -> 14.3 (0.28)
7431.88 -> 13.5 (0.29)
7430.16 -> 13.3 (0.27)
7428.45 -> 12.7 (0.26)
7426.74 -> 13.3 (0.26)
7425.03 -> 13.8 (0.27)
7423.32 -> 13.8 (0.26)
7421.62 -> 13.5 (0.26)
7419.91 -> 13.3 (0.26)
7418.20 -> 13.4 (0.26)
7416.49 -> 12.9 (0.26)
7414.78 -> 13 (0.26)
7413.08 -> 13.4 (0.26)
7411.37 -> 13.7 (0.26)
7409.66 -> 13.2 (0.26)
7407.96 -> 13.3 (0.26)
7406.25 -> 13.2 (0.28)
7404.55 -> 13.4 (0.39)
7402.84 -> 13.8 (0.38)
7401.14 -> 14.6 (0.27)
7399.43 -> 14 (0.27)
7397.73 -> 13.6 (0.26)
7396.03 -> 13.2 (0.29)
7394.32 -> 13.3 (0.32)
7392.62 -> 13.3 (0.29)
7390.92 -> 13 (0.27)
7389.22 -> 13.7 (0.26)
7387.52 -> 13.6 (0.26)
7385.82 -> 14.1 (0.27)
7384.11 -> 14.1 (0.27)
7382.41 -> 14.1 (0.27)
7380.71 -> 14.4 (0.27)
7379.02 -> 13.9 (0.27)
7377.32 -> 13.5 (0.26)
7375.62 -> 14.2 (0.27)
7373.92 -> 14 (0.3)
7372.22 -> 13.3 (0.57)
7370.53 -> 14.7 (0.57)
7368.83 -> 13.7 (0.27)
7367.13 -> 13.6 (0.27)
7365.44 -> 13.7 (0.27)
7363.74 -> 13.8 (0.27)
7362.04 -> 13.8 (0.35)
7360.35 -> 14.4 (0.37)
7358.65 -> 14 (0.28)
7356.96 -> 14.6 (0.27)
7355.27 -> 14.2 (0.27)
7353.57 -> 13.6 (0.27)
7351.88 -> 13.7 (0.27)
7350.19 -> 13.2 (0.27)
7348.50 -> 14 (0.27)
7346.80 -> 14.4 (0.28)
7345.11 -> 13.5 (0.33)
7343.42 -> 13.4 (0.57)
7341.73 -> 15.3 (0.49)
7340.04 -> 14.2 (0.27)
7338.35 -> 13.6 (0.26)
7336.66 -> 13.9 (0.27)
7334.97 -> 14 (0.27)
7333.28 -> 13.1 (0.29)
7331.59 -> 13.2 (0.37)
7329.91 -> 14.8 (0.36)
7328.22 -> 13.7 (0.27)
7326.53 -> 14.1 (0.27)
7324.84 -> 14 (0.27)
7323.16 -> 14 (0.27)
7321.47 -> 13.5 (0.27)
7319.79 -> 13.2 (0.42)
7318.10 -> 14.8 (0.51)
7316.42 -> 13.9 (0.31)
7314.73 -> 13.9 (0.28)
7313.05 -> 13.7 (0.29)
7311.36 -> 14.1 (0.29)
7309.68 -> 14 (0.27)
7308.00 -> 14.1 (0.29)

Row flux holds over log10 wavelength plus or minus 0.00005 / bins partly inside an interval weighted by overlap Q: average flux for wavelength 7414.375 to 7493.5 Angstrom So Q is 13.6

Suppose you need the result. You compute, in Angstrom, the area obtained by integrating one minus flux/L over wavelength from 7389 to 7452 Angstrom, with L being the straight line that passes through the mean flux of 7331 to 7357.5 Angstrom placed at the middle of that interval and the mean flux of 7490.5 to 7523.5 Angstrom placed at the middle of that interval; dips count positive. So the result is 0.75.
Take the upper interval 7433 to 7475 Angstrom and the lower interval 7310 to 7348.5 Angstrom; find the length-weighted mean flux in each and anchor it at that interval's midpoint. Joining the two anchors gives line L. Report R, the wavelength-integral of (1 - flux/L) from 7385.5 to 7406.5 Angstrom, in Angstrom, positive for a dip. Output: 0.3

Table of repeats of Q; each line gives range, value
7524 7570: 13.4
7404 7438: 13.4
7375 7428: 13.6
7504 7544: 13.5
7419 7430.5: 13.4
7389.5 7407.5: 13.5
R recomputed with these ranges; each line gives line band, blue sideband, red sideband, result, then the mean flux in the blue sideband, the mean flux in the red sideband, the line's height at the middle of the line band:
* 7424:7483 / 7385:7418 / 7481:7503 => -1.0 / 13.5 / 13.4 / 13.4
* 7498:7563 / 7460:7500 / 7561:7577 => 0.9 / 13.6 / 13.7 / 13.6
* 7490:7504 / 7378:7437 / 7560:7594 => 0.3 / 13.6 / 13.6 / 13.6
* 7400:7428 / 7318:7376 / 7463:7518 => 0.6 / 13.9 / 13.6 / 13.7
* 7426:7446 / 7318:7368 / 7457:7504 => 0.1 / 13.9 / 13.6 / 13.7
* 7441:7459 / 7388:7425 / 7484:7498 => -0.3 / 13.5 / 13.5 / 13.5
